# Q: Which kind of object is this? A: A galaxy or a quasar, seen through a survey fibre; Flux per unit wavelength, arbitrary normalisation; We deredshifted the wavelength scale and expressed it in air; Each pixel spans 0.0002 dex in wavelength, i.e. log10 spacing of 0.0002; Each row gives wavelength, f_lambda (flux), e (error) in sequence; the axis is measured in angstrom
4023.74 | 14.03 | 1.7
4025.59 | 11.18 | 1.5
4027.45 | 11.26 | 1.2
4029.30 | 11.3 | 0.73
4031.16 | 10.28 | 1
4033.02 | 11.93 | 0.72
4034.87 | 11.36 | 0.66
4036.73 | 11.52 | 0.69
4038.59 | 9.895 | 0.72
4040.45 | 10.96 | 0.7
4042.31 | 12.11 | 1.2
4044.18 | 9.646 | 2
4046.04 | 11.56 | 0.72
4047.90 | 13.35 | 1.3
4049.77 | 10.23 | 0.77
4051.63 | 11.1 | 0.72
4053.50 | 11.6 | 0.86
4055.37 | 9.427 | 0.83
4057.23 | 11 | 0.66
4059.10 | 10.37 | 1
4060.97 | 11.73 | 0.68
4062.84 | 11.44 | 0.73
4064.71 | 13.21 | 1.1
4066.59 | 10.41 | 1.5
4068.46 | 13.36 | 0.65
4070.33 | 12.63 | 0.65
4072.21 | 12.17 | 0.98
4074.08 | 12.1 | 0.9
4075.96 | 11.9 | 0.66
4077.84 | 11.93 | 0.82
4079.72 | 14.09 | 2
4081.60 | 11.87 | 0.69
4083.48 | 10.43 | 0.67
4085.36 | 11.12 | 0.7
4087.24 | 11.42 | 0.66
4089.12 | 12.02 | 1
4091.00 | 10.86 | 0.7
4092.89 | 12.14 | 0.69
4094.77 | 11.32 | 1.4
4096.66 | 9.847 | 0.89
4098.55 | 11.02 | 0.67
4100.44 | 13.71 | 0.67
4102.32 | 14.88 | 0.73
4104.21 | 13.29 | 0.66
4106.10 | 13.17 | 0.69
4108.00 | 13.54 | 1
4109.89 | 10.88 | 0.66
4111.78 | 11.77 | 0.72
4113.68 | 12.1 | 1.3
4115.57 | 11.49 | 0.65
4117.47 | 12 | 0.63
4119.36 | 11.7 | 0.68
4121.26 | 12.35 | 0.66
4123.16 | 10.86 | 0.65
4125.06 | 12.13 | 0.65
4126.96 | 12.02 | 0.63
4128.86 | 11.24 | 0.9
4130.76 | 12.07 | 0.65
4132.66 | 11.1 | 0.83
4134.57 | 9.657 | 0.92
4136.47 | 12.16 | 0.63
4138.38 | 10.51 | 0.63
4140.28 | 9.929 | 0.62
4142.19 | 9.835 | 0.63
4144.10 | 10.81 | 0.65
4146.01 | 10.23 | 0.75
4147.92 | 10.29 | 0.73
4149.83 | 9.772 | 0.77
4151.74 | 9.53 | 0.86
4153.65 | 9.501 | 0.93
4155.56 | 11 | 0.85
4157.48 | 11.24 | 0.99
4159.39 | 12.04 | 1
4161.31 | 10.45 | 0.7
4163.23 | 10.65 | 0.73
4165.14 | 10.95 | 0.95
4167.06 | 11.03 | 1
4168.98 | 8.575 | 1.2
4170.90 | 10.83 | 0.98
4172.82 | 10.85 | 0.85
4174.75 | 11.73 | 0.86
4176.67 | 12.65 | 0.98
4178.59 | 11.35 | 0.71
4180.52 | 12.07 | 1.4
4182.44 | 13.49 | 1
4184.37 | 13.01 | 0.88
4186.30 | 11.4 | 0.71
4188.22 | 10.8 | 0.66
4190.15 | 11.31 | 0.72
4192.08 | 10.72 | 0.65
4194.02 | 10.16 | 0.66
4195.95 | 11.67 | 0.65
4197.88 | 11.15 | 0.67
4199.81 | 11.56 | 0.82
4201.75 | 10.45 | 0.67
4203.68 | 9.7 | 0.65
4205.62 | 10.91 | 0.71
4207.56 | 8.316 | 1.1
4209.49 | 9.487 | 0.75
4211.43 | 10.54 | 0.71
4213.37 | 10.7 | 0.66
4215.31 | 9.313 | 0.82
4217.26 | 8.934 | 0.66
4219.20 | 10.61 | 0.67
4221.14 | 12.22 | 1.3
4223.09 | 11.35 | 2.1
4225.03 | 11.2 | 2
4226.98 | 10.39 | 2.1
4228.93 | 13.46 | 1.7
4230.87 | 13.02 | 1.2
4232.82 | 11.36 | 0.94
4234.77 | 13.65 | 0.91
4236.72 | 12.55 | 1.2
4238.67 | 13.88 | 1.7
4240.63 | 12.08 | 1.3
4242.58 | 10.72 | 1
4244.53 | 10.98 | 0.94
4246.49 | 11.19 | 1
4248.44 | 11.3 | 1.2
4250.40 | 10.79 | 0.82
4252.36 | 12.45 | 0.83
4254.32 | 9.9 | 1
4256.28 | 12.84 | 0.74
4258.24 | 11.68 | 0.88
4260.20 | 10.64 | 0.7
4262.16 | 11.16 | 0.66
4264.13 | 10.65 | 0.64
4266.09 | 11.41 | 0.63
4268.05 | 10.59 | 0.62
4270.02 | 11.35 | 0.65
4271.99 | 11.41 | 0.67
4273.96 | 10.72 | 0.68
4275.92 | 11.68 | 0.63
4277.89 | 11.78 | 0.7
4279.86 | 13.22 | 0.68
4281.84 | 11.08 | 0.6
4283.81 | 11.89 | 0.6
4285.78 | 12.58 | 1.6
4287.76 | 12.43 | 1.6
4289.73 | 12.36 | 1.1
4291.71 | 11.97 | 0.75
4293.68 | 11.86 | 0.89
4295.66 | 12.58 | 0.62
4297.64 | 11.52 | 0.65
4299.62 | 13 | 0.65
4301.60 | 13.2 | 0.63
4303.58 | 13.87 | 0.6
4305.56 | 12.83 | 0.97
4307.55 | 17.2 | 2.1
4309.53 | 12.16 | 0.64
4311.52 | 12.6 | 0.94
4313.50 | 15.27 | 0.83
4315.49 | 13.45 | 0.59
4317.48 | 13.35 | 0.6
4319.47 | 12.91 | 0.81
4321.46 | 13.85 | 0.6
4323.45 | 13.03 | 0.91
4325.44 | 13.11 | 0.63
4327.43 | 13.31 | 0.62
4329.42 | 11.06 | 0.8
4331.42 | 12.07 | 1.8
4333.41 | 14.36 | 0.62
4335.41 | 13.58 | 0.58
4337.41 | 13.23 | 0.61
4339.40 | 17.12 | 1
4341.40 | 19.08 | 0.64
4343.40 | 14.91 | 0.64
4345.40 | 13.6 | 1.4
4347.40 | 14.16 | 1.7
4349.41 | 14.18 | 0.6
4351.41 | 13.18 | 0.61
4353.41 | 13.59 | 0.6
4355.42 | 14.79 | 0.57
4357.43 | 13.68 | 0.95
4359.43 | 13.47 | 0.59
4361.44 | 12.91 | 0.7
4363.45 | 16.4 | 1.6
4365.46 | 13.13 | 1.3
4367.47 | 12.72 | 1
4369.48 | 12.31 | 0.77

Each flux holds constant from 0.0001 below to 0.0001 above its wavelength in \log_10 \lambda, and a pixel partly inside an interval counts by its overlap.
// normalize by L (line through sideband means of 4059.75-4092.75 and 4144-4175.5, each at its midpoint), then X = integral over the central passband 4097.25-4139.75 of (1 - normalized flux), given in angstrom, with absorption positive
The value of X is -2.7 angstrom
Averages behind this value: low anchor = 11.9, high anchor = 10.5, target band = 11.9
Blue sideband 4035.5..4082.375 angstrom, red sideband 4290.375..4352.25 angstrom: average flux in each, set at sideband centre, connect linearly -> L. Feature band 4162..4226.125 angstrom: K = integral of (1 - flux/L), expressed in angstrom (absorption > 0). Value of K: 8.7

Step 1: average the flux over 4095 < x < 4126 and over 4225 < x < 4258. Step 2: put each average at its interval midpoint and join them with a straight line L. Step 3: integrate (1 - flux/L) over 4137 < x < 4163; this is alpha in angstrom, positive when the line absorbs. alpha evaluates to 3.5 angstrom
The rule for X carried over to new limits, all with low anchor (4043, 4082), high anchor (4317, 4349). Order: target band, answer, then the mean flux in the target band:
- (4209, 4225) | 3.1 angstrom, 10.5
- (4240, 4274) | 5.3 angstrom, 11.2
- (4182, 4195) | 1.3 angstrom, 11.5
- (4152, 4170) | 2.8 angstrom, 10.6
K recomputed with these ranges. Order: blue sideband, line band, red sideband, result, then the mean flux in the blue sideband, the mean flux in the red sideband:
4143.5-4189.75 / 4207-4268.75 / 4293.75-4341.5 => 4.80 angstrom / 11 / 13.5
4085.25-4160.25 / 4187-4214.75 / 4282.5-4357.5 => 3.88 angstrom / 11.4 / 13.5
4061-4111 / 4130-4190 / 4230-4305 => 5.27 angstrom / 12.1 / 11.9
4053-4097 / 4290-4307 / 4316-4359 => 1.07 angstrom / 11.6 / 13.9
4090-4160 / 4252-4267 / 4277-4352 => 1.74 angstrom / 11.4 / 13.3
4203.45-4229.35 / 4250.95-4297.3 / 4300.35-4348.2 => 2.42 angstrom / 10.5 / 13.9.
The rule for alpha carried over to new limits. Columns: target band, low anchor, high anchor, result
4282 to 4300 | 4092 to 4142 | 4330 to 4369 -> 1.9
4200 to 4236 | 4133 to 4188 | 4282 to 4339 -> 2.6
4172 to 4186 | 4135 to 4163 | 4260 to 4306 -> -1.7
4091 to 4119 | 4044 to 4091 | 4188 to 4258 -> -1.6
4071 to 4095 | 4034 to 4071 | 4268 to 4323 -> -0.7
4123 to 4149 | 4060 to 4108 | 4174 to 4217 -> 1.5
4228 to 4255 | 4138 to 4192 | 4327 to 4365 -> 0.7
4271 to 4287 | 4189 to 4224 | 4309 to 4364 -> 0.7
